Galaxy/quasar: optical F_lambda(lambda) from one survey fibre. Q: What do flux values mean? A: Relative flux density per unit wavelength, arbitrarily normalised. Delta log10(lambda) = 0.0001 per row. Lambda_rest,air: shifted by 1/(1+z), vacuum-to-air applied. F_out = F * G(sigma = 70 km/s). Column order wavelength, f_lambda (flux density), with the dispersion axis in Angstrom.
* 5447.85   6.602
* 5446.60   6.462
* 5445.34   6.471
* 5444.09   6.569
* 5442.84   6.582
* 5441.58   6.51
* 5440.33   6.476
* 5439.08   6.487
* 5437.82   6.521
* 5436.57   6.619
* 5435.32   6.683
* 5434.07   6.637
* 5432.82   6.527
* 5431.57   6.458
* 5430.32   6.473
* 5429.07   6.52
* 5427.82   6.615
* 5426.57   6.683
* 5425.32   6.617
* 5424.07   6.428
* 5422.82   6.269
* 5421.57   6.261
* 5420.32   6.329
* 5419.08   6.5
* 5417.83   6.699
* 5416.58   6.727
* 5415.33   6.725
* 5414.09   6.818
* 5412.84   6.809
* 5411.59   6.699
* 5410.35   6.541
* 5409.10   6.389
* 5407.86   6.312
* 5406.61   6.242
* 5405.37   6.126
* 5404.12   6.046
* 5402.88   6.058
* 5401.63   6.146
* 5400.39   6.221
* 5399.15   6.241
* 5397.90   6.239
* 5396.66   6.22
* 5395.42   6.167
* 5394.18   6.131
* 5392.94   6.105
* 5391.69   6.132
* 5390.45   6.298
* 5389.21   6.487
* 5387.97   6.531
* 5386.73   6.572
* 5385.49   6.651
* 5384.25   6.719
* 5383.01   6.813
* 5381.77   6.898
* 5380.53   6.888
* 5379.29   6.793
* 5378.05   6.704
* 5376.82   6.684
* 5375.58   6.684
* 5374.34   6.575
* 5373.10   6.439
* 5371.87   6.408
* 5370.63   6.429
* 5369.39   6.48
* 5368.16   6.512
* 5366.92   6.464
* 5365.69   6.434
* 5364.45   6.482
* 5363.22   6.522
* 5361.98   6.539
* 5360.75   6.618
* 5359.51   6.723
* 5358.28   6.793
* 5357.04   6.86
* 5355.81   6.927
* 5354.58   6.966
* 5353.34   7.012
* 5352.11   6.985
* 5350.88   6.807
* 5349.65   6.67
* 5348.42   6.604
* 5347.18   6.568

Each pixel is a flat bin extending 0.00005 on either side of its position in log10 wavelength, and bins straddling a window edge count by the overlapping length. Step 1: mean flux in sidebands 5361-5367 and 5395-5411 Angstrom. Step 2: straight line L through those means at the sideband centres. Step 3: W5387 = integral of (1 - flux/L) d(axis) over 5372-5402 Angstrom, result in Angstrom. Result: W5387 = -0.6 Angstrom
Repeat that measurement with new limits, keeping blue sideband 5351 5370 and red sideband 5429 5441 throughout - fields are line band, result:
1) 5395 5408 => 0.8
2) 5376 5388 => -0.2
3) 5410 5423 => 0.0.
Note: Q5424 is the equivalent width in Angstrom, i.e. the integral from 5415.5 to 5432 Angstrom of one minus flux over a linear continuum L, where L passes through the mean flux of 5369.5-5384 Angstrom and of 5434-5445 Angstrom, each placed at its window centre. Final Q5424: 0.18 Angstrom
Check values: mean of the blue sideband 6.66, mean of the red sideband 6.56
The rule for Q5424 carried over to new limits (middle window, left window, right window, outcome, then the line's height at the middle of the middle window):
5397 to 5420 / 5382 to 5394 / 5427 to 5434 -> 0.32 Angstrom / 6.51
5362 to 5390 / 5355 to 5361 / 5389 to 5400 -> -0.38 Angstrom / 6.51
